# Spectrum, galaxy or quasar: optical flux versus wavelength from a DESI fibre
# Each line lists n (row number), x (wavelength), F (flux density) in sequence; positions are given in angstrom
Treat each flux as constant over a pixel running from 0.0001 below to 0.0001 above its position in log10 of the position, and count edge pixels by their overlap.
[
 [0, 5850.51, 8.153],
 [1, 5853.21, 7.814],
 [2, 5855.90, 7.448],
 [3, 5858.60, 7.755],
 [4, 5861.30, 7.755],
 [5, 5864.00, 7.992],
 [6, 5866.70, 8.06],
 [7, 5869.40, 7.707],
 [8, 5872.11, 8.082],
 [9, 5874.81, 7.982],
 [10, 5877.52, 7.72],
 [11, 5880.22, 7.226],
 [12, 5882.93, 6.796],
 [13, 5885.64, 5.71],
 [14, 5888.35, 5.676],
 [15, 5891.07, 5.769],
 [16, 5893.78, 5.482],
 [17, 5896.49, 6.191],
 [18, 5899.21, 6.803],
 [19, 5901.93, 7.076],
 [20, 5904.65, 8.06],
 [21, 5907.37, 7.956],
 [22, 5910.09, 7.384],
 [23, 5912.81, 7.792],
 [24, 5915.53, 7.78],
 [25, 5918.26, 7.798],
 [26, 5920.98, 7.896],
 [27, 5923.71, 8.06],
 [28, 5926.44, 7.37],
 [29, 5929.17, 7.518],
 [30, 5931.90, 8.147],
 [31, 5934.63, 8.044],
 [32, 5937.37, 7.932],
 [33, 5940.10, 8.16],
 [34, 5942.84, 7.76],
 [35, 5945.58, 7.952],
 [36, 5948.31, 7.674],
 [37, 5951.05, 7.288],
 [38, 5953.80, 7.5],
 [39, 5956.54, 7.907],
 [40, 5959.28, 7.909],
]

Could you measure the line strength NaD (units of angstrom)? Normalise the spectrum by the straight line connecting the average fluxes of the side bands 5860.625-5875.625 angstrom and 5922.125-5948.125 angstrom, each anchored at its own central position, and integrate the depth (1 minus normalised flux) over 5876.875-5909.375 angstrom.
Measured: 5.0 angstrom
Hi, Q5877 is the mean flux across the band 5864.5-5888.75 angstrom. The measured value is 7.31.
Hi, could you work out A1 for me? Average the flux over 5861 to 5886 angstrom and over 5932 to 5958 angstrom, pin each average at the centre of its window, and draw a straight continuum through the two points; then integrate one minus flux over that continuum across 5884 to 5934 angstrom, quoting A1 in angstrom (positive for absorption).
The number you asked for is 3.5 angstrom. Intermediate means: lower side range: 7.56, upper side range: 7.82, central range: 7.15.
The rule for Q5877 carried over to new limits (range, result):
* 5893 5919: 7.26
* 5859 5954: 7.43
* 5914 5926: 7.84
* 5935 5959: 7.79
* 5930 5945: 7.99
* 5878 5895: 6.2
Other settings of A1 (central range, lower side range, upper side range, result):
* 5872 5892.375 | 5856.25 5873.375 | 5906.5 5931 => 2.67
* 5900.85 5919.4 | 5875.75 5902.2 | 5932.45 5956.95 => -1.98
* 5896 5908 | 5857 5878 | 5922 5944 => 0.96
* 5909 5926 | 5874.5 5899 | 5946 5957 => -1.87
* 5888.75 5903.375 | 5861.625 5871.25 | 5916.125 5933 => 3.00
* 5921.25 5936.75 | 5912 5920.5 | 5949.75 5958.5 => -0.21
